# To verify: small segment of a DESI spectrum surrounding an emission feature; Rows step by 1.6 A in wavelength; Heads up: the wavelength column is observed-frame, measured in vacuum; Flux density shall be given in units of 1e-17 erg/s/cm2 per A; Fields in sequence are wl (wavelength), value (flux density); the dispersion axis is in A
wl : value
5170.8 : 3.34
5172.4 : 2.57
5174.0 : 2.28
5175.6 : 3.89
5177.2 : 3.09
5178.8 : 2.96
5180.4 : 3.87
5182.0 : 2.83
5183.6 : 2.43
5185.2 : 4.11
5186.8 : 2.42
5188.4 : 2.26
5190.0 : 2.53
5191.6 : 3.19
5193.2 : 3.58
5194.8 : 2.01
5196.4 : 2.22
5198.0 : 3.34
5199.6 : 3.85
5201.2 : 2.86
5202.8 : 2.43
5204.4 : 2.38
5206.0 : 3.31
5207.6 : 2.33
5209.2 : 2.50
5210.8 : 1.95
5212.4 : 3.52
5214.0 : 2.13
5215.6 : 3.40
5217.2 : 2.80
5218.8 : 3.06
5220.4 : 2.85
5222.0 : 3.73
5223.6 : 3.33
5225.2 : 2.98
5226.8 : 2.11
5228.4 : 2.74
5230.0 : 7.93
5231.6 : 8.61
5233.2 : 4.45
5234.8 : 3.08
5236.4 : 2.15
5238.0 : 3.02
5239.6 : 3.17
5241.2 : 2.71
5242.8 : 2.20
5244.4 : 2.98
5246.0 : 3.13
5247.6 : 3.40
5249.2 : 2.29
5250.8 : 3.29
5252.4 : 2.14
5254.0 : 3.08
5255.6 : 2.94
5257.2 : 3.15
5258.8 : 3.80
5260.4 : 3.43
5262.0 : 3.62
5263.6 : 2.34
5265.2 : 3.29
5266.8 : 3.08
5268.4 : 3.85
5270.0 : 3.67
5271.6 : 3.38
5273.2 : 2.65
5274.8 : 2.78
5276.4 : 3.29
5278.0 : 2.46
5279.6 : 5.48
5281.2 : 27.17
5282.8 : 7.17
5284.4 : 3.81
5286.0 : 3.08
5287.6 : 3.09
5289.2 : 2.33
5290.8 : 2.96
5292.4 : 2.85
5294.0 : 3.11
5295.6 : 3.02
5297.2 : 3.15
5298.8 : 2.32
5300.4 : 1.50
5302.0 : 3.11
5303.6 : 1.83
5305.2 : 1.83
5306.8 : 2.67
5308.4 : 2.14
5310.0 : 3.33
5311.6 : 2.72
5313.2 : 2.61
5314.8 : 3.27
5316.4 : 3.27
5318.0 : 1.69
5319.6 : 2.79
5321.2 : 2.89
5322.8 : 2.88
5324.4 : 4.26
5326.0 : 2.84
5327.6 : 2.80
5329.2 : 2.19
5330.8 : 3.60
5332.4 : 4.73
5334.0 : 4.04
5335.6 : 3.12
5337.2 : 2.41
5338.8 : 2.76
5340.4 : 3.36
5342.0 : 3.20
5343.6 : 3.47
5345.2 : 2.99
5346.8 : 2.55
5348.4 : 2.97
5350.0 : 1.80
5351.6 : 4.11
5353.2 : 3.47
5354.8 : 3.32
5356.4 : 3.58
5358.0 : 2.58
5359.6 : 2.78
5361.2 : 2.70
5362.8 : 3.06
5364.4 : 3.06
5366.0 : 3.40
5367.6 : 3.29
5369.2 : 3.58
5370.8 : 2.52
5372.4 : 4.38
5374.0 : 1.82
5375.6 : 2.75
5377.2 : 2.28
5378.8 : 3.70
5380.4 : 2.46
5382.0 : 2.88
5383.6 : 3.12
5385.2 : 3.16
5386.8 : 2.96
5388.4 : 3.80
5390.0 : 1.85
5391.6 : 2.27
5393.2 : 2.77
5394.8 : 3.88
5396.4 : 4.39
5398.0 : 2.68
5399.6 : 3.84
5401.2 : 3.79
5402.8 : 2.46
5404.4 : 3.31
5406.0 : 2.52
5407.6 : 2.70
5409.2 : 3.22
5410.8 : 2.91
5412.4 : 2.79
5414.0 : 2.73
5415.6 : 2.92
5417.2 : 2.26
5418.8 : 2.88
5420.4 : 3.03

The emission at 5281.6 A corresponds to [O III] 5007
